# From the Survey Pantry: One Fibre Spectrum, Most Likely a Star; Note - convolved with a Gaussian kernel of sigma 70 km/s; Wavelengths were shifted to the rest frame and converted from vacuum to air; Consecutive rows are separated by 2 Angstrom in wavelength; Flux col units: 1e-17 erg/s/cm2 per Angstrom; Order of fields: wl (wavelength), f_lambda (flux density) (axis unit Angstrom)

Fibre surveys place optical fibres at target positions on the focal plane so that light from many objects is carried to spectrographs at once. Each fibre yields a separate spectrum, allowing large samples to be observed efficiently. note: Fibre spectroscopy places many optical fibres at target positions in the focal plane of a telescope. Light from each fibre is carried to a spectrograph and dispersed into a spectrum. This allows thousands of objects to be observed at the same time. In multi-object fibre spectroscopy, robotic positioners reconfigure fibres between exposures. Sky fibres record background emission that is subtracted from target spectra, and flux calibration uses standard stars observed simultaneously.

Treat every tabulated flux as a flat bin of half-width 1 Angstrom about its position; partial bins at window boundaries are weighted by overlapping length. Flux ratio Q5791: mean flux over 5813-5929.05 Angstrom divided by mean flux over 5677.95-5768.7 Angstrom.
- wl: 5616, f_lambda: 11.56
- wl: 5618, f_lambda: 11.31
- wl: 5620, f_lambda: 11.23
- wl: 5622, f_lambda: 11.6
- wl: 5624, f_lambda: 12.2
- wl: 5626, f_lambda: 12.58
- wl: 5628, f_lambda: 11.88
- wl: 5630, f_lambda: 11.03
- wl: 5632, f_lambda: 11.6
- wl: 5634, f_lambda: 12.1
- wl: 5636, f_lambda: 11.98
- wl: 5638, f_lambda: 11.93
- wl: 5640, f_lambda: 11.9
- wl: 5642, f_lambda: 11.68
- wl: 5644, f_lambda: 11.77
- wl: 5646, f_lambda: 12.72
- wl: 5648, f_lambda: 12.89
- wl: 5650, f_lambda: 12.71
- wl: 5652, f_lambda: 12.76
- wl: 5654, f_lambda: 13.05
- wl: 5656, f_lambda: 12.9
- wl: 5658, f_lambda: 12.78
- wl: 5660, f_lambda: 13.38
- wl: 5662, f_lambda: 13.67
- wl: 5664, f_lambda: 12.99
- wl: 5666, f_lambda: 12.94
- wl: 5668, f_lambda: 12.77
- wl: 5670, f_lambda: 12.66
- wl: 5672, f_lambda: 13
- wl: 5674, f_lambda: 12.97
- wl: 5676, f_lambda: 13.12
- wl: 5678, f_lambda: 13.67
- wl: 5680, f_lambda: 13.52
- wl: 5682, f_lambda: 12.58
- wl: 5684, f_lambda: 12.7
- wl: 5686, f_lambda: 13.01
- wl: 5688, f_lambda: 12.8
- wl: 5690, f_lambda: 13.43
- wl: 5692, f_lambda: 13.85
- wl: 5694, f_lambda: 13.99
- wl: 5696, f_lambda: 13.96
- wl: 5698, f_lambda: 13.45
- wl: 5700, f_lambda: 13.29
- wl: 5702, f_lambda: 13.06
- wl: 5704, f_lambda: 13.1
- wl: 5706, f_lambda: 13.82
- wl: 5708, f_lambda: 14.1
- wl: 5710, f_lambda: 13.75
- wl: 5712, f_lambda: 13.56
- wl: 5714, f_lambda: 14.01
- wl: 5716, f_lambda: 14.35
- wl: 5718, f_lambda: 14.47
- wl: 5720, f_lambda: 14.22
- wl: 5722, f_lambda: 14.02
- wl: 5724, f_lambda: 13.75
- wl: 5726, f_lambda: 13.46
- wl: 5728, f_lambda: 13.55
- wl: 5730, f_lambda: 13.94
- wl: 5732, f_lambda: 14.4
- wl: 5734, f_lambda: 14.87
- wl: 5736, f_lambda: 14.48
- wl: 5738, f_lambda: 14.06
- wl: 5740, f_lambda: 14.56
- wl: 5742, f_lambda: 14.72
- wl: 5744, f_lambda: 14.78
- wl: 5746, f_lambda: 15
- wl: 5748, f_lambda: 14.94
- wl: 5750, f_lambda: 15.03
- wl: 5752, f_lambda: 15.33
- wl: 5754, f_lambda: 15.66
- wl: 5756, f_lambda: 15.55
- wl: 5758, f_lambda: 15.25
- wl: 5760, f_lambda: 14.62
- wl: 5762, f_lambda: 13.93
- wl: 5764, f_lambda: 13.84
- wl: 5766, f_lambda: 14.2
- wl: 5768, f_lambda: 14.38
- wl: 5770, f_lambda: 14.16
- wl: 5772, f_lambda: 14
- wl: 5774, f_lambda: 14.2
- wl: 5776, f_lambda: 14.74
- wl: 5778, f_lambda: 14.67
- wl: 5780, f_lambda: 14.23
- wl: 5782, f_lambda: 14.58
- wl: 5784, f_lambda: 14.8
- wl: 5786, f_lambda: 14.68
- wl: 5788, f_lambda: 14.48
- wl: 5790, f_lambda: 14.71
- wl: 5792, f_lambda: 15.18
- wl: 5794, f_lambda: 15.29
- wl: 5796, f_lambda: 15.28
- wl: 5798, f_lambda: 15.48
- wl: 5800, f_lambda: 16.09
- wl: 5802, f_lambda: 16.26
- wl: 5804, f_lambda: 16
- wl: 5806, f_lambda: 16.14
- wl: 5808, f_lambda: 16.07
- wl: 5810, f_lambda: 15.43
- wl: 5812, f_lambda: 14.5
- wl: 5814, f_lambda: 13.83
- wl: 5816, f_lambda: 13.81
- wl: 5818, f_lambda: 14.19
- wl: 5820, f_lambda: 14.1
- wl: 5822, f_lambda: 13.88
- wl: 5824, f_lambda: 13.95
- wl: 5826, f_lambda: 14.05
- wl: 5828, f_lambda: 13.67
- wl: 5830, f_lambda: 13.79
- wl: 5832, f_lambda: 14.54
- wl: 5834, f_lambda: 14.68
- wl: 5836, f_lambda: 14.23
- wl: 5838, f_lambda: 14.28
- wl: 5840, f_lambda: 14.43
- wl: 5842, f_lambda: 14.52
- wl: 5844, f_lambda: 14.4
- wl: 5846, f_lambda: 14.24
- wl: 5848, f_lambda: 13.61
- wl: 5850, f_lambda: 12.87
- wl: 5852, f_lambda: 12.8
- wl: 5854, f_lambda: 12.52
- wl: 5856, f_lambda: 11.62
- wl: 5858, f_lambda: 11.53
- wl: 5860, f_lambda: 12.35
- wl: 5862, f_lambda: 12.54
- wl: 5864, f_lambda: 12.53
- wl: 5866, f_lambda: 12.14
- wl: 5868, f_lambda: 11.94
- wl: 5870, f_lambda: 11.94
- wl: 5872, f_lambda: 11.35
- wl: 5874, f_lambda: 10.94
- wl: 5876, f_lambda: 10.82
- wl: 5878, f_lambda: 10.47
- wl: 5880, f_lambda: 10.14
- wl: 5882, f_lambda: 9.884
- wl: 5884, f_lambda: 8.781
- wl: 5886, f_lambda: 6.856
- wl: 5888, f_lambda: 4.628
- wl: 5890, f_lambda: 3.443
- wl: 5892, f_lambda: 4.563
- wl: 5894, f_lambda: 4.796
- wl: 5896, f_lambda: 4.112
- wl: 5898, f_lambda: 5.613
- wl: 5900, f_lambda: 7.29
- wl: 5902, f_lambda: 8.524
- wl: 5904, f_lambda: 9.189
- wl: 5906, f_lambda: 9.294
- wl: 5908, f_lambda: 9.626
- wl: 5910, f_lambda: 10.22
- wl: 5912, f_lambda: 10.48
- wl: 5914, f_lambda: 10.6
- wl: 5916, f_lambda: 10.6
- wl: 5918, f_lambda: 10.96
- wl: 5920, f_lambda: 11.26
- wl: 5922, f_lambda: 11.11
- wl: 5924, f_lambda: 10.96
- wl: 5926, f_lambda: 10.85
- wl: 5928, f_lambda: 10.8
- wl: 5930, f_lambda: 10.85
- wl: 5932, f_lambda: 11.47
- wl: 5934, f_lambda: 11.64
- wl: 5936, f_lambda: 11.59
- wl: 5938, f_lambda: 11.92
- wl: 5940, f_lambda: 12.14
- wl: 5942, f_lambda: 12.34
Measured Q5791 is 0.79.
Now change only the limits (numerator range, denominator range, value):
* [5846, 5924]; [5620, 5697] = 0.78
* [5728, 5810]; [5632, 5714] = 1.14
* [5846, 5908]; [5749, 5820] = 0.65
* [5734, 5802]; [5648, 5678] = 1.14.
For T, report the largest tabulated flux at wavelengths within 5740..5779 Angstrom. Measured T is 15.66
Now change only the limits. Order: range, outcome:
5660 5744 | 14.87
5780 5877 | 16.26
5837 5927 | 14.52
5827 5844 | 14.68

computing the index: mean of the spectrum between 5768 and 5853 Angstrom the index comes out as 14.5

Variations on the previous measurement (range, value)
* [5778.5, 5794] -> 14.7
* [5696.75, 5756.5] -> 14.2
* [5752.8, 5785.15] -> 14.6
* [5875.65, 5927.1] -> 8.63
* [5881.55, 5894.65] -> 6.01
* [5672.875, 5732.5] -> 13.6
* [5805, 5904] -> 11.7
